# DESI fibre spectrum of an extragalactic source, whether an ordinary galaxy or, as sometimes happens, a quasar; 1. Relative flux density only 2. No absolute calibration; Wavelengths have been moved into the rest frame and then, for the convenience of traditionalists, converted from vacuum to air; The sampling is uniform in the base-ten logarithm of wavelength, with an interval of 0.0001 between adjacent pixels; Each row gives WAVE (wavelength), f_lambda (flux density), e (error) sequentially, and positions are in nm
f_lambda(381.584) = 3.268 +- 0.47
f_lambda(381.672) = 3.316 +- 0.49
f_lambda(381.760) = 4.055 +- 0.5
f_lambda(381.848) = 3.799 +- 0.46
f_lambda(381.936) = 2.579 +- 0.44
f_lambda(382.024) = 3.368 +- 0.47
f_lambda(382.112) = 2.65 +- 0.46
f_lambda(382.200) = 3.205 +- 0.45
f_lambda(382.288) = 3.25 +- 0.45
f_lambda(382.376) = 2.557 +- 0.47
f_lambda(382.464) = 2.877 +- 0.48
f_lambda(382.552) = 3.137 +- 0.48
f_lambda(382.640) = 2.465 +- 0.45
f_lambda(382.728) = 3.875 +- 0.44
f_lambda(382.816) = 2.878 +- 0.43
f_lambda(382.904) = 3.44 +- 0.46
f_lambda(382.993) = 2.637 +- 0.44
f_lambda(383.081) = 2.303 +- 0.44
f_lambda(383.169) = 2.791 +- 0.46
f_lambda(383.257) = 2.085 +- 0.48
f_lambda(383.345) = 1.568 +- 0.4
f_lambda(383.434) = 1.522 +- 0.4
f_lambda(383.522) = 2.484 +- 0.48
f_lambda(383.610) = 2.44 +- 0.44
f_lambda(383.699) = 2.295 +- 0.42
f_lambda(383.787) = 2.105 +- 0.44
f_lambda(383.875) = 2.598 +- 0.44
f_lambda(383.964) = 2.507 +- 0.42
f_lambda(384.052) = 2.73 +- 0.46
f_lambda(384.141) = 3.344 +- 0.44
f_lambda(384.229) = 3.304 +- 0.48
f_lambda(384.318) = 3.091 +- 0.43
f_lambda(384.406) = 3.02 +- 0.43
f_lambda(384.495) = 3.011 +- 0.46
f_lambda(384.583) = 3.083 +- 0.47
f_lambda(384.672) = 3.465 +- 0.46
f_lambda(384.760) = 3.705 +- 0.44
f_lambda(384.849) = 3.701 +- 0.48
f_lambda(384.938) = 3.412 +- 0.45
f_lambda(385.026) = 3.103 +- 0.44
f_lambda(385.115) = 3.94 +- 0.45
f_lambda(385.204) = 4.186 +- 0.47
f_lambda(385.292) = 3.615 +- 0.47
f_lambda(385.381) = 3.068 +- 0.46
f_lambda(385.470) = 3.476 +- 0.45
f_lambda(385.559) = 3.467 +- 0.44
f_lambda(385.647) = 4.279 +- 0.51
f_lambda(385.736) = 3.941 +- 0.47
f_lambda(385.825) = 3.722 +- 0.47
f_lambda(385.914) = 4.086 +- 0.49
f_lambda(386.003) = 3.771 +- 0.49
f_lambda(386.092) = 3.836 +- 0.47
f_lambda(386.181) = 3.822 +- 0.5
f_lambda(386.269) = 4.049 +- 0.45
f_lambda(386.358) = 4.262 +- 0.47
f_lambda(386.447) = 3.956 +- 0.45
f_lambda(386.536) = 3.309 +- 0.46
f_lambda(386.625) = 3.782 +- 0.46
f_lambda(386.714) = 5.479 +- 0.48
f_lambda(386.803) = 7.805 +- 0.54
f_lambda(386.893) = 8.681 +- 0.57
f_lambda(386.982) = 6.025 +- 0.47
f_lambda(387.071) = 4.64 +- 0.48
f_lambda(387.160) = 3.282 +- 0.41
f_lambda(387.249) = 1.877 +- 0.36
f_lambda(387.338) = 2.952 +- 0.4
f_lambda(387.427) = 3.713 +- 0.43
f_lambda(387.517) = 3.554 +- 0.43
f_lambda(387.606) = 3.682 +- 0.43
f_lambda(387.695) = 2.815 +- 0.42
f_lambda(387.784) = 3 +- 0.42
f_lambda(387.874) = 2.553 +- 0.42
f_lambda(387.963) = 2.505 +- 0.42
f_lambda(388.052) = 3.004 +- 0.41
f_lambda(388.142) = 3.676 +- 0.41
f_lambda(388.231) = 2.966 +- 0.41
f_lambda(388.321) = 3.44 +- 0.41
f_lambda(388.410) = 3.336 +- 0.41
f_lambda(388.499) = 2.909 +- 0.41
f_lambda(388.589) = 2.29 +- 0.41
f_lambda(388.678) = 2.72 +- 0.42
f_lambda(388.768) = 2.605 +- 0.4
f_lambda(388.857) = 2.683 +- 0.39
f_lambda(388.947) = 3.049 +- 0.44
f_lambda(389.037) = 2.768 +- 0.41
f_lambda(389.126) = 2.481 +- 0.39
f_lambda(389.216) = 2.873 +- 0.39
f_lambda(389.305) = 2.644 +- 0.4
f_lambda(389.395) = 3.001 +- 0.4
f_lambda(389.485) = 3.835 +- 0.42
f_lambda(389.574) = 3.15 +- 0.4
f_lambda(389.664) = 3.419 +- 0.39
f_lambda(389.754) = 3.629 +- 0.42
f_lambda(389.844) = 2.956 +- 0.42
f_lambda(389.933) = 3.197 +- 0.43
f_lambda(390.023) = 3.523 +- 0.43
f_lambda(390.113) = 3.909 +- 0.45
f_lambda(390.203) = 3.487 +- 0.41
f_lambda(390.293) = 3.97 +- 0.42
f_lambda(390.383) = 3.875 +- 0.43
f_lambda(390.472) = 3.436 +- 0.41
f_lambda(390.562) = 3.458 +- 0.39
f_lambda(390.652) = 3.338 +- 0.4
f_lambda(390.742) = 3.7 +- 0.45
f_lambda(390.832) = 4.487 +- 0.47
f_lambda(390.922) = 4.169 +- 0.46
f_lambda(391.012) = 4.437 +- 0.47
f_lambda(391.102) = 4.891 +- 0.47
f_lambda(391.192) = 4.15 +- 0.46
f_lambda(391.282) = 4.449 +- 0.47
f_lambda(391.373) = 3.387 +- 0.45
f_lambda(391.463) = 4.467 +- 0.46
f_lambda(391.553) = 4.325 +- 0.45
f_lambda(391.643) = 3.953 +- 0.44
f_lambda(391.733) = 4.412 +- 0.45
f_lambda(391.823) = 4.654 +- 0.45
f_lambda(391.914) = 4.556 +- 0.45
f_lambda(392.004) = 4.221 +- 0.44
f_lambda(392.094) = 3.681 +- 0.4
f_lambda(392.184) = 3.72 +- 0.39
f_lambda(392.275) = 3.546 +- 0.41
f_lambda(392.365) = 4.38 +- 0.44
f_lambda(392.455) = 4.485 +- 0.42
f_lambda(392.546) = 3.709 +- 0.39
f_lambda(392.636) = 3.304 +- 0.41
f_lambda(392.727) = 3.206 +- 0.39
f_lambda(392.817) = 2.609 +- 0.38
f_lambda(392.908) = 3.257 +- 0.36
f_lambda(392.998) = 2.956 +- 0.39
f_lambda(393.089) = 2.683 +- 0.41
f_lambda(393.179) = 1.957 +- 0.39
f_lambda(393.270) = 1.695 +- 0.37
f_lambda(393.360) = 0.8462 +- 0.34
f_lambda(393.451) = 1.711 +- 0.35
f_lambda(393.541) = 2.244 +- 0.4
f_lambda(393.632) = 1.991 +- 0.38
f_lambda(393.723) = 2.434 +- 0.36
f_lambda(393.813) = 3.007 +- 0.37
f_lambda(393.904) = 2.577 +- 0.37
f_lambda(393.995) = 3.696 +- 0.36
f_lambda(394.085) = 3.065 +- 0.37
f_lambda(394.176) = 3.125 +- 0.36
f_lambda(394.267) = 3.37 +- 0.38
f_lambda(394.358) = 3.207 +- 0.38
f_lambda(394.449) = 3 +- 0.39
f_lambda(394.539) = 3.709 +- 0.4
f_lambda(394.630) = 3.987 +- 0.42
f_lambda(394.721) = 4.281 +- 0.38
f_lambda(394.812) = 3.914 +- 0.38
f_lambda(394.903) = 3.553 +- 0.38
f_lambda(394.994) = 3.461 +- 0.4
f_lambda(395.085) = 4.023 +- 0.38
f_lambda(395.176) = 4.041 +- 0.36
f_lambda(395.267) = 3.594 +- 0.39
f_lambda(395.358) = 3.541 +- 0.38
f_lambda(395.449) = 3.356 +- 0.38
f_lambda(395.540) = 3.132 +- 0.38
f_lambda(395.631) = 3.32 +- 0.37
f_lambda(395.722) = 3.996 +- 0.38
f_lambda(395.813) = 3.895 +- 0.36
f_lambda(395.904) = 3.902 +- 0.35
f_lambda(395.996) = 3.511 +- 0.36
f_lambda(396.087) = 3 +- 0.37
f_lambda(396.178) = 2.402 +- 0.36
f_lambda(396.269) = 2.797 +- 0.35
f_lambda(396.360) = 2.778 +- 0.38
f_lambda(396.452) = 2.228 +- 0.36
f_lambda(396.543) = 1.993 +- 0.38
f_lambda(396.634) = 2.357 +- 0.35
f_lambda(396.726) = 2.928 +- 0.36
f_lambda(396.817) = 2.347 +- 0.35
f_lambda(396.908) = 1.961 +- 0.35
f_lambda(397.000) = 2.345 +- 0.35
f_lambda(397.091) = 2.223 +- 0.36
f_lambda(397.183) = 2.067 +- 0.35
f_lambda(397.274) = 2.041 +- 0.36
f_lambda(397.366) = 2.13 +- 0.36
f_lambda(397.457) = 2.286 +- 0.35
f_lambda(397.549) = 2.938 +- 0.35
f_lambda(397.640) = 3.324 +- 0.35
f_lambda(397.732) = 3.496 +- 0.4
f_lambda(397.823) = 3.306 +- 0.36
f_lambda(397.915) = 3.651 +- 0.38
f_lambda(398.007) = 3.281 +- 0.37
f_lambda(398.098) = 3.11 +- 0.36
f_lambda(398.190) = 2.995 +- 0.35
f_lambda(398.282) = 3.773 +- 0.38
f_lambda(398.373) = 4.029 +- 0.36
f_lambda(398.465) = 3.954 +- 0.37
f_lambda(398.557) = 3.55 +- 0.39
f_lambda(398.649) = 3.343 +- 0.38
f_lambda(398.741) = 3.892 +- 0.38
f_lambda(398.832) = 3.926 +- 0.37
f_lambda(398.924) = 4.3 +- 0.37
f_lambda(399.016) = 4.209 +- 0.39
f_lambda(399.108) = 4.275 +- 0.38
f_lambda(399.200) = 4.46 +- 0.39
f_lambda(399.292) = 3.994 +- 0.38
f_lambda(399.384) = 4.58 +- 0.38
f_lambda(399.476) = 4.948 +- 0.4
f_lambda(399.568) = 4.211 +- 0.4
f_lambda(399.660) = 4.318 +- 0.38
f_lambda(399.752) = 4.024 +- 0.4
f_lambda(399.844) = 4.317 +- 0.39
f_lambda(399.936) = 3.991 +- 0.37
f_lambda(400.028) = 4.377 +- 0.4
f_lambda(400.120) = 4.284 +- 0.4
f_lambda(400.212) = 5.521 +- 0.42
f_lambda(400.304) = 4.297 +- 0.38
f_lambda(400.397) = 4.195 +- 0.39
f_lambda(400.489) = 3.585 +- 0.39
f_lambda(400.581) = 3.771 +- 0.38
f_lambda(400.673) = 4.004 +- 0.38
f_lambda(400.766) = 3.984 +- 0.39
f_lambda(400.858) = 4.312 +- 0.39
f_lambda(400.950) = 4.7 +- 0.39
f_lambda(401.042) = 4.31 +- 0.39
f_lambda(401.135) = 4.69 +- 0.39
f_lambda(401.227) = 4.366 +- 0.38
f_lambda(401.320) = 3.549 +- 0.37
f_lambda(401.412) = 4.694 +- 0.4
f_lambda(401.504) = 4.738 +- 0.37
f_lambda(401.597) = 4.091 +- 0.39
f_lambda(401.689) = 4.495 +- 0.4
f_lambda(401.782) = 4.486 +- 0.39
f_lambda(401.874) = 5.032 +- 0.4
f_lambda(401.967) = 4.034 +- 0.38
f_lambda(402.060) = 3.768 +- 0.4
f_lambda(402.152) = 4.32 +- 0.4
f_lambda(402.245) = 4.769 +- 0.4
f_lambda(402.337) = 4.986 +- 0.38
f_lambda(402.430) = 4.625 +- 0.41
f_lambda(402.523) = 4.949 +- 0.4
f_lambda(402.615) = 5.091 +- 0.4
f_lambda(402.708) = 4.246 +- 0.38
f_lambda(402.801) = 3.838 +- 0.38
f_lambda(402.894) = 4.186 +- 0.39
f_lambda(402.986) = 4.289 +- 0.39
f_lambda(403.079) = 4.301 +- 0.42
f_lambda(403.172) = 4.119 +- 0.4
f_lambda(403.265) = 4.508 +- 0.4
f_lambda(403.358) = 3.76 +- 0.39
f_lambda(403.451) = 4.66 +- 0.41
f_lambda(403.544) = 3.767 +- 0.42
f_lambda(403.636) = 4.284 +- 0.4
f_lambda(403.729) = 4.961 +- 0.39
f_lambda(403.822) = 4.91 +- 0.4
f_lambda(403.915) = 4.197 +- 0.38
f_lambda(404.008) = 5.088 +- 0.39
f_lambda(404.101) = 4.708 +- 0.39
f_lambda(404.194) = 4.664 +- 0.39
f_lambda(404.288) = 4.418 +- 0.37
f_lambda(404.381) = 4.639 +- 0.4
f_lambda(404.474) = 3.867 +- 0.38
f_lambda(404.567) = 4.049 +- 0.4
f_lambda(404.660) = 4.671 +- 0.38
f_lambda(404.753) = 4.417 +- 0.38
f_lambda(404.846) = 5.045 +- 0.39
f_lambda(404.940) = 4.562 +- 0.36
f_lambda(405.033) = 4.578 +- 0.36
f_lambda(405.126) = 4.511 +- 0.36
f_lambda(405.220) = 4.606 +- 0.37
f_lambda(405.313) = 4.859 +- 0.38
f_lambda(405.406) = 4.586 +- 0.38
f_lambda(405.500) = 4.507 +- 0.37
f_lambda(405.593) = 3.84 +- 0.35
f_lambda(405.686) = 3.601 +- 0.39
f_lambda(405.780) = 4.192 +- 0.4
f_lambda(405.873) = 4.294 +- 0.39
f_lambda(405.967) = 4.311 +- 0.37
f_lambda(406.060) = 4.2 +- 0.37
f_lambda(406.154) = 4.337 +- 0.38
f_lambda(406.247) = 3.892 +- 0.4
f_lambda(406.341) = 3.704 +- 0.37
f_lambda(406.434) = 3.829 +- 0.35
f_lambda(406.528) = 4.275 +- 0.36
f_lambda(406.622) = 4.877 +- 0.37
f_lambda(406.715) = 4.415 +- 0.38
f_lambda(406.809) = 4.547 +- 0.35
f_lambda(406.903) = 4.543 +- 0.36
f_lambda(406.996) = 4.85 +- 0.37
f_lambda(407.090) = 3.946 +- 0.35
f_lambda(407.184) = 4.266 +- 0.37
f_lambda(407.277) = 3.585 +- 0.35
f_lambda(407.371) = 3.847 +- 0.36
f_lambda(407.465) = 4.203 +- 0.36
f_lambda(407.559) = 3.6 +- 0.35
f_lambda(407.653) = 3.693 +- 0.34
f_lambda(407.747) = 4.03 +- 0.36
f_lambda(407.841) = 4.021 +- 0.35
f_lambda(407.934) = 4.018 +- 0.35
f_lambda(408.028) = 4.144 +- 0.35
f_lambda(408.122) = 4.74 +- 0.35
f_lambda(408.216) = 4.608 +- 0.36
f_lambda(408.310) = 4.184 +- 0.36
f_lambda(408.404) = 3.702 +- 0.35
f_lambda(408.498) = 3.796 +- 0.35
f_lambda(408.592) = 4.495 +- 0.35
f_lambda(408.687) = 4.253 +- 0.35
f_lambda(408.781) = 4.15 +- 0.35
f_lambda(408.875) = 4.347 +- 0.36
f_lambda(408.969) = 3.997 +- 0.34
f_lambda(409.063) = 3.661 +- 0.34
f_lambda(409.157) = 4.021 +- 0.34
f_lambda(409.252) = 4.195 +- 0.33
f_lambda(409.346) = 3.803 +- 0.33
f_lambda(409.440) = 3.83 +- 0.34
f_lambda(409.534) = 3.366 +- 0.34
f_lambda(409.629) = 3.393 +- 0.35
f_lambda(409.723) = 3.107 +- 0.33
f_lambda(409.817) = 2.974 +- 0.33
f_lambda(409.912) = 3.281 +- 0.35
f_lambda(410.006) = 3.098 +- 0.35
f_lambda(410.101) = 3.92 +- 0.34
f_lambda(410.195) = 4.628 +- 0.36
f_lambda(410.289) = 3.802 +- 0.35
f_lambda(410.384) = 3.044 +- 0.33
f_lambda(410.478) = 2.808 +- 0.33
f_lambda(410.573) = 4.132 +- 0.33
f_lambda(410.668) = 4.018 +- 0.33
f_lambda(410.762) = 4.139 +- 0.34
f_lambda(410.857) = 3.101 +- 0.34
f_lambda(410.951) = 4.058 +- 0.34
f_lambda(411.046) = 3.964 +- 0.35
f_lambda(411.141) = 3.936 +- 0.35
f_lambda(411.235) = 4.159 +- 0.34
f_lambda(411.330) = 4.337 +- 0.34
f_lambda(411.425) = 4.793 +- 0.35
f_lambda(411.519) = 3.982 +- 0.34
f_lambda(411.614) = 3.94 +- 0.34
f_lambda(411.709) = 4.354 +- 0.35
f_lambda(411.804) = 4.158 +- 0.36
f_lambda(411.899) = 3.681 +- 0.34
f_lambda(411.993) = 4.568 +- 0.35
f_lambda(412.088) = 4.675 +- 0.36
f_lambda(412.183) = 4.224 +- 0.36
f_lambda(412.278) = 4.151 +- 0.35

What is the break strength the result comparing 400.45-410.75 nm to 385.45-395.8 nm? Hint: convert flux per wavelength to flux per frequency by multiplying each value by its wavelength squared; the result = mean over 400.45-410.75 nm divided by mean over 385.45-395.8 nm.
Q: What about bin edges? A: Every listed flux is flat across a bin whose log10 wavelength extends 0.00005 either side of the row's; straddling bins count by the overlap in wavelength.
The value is 1.3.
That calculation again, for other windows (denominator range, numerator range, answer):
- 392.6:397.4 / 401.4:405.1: 1.59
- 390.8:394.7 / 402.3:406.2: 1.37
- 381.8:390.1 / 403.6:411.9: 1.39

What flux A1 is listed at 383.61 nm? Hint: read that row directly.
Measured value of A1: 2.44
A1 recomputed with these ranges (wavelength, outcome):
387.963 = 2.505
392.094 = 3.681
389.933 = 3.197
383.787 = 2.105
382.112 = 2.65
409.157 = 4.021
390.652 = 3.338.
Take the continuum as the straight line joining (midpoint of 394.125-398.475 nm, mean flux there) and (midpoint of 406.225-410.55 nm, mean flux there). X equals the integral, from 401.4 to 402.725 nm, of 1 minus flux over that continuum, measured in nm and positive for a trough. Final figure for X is -0.386 nm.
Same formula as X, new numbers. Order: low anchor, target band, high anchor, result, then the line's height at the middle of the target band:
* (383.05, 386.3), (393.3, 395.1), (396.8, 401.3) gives 0.26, 3.53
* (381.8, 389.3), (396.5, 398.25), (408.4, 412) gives 0.44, 3.58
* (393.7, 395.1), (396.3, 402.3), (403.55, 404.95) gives 0.40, 3.97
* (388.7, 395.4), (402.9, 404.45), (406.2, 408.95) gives -0.18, 3.97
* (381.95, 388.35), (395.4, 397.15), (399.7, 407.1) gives 0.49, 3.99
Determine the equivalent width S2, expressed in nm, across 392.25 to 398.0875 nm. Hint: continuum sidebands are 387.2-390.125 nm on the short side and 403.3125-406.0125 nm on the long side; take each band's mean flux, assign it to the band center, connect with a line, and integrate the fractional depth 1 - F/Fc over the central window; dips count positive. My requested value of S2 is 0.94 nm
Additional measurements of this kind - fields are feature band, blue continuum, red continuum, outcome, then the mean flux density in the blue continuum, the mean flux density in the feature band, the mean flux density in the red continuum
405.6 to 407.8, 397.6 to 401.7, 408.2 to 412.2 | -0.09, 4.07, 4.13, 3.92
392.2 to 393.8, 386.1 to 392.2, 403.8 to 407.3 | 0.45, 3.72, 2.79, 4.38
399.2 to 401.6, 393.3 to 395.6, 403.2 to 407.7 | -0.33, 3.15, 4.31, 4.32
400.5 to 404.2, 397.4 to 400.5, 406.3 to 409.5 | -0.38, 3.9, 4.4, 4.12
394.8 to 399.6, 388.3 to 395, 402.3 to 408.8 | 0.54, 3.37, 3.33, 4.32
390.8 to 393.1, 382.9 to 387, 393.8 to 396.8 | -0.39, 3.53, 3.94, 3.29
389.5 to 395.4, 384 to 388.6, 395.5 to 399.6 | -0.05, 3.7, 3.5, 3.27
